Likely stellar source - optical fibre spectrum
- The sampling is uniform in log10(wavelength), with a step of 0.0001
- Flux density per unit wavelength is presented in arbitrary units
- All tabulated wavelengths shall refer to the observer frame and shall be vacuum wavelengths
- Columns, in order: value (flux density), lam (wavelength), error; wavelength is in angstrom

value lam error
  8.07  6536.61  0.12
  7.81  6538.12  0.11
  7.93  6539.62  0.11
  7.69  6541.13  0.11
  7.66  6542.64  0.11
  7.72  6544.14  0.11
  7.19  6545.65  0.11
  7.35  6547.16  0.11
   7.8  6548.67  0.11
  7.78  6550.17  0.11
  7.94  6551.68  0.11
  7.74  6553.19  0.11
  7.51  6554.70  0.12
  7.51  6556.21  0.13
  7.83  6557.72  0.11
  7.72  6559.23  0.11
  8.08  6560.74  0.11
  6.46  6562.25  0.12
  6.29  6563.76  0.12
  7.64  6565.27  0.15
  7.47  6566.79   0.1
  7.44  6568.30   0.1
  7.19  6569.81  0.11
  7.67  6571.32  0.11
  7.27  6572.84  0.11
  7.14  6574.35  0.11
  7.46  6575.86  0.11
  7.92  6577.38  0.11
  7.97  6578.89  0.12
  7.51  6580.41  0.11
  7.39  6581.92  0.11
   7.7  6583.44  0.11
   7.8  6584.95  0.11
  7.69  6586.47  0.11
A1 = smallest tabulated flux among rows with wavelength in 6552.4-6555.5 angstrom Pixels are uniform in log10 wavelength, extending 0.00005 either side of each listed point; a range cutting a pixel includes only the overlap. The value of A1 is 7.51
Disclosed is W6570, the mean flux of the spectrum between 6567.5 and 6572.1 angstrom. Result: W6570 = 7.43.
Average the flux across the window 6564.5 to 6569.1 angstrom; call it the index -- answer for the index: 7.51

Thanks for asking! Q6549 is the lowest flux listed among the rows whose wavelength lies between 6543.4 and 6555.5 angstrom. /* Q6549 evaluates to 7.19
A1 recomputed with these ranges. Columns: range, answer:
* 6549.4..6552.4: 7.78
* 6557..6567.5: 6.29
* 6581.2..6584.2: 7.39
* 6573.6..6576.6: 7.14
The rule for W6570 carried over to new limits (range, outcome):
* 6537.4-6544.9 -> 7.76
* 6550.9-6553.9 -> 7.83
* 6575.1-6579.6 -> 7.79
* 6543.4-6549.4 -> 7.5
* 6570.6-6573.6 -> 7.46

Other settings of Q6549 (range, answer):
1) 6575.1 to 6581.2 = 7.46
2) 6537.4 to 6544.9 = 7.66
